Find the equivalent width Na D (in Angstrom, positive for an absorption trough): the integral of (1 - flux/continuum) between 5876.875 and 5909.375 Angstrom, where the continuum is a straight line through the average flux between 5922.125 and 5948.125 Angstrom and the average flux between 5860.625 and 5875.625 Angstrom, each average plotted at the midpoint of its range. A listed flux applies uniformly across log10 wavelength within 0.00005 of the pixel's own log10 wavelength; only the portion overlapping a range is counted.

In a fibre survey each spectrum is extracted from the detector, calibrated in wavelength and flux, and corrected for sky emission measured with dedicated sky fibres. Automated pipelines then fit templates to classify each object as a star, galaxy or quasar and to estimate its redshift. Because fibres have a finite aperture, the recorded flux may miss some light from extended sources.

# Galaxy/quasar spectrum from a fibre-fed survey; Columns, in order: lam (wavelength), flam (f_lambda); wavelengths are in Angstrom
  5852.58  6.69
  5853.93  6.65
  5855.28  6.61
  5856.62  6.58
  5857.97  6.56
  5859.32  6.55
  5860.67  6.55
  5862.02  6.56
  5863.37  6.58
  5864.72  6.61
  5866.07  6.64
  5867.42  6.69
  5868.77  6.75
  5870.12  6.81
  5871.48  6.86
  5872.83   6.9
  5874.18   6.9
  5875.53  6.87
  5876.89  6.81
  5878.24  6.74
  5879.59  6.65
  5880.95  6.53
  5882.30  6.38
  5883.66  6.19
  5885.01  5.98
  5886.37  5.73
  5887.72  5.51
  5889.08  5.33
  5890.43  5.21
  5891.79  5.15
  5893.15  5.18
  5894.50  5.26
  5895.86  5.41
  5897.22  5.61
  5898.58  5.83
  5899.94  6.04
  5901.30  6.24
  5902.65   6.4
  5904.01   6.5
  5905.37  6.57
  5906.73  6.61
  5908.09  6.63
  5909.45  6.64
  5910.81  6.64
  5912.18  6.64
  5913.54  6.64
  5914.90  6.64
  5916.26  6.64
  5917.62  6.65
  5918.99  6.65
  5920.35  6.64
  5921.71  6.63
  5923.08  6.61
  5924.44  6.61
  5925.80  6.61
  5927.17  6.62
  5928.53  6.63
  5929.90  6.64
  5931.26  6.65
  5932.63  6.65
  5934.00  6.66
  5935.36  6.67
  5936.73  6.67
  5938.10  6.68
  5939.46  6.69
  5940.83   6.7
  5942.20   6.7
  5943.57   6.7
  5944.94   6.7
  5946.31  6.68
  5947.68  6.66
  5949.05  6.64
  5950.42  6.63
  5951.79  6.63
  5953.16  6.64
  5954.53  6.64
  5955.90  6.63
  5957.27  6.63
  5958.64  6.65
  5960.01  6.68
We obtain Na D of 3.3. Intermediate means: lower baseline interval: 6.73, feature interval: 6.02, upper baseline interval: 6.66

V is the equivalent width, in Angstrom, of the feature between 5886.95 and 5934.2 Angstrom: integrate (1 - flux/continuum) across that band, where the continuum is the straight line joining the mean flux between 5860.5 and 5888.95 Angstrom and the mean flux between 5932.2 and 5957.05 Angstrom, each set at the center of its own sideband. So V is 2.3 Angstrom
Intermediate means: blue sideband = 6.51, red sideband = 6.66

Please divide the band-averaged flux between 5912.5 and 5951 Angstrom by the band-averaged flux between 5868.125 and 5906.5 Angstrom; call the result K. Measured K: 1.1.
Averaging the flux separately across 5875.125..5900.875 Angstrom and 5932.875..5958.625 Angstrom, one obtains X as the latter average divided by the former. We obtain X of 1.1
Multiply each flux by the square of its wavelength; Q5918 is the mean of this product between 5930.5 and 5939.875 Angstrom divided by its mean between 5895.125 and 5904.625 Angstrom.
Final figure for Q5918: 1.13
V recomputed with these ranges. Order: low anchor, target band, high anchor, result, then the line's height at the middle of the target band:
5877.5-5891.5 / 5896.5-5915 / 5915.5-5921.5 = 0.1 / 6.41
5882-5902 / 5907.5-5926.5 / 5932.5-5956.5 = -1.5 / 6.14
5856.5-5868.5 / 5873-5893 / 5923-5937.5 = 1.4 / 6.61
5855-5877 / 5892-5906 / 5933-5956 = 1.7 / 6.68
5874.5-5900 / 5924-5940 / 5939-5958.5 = -0.5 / 6.46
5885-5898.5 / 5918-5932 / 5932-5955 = -0.9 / 6.22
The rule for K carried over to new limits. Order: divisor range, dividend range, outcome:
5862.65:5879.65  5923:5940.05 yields 0.98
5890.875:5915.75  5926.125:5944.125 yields 1.09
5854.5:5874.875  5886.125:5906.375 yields 0.86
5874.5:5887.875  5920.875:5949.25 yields 1.04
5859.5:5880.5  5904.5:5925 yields 0.99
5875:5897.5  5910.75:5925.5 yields 1.12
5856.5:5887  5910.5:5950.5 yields 1.01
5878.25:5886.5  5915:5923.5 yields 1.05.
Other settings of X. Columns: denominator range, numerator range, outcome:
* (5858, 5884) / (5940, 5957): 1.00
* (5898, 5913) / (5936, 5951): 1.04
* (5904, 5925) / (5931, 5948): 1.01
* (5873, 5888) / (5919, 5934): 1.03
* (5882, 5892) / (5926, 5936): 1.17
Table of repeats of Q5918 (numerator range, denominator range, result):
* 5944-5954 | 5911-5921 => 1.01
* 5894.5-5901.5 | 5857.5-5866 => 0.88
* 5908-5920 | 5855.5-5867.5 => 1.03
